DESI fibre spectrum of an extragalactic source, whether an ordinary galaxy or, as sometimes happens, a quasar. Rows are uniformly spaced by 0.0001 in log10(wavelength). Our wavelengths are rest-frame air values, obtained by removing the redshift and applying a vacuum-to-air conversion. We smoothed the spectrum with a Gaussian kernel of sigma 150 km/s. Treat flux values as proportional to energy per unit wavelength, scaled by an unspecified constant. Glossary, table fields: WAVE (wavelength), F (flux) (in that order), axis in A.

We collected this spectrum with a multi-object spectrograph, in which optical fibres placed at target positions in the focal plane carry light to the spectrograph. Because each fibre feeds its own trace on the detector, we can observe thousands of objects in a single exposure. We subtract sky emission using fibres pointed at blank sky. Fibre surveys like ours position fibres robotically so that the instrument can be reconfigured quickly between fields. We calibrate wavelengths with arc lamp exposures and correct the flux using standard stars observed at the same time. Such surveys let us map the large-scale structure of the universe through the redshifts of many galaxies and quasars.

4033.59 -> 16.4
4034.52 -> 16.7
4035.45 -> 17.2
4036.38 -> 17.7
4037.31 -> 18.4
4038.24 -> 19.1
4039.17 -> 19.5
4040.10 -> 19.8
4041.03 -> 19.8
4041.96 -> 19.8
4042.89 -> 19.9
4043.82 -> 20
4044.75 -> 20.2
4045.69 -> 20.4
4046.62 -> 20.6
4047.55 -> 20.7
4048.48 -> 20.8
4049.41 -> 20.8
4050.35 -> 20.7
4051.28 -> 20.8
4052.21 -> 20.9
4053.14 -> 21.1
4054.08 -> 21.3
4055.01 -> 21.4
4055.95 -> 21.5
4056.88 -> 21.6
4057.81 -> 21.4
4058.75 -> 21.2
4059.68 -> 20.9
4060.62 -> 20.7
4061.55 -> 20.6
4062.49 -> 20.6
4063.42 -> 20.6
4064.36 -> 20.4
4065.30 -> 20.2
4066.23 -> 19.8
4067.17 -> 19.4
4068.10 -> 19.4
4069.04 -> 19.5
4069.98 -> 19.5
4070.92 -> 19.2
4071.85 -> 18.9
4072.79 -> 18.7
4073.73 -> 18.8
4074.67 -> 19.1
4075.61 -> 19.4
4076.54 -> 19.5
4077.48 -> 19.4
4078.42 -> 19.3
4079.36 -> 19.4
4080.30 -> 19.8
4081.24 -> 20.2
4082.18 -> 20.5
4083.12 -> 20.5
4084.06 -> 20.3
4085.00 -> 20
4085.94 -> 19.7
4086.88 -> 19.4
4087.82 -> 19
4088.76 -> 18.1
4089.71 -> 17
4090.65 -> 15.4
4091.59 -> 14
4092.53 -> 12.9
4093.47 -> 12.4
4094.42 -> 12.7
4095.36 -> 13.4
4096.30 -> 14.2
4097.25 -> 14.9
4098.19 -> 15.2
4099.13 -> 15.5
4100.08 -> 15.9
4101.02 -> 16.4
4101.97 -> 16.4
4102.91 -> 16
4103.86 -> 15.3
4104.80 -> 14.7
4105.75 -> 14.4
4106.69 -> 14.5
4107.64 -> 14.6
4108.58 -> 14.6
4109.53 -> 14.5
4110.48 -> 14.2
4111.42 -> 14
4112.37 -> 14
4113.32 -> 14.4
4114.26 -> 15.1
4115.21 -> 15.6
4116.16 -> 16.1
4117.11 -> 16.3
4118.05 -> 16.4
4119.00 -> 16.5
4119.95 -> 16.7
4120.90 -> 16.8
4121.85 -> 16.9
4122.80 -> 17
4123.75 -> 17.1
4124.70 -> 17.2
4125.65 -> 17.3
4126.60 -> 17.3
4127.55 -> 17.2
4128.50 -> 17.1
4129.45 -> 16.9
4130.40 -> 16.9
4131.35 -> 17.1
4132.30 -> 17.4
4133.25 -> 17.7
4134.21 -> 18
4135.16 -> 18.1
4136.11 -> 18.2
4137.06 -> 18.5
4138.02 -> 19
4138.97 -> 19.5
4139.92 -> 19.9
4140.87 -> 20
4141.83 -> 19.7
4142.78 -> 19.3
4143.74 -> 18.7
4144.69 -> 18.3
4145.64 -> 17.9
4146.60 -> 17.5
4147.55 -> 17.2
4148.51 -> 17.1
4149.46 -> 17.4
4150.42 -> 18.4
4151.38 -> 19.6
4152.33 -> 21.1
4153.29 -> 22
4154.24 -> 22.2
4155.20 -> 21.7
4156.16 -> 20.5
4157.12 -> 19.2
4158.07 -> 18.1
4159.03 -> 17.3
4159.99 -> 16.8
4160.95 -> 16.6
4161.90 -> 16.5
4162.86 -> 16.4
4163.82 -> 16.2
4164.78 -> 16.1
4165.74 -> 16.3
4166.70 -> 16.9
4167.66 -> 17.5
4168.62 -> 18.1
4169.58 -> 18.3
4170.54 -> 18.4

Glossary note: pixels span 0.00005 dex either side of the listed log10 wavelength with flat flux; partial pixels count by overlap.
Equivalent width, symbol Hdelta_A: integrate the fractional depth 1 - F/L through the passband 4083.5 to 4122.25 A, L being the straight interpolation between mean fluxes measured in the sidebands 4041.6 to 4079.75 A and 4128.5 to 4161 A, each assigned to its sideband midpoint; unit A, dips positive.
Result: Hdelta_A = 7.4 A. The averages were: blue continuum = 20.2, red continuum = 18.6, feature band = 15.7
